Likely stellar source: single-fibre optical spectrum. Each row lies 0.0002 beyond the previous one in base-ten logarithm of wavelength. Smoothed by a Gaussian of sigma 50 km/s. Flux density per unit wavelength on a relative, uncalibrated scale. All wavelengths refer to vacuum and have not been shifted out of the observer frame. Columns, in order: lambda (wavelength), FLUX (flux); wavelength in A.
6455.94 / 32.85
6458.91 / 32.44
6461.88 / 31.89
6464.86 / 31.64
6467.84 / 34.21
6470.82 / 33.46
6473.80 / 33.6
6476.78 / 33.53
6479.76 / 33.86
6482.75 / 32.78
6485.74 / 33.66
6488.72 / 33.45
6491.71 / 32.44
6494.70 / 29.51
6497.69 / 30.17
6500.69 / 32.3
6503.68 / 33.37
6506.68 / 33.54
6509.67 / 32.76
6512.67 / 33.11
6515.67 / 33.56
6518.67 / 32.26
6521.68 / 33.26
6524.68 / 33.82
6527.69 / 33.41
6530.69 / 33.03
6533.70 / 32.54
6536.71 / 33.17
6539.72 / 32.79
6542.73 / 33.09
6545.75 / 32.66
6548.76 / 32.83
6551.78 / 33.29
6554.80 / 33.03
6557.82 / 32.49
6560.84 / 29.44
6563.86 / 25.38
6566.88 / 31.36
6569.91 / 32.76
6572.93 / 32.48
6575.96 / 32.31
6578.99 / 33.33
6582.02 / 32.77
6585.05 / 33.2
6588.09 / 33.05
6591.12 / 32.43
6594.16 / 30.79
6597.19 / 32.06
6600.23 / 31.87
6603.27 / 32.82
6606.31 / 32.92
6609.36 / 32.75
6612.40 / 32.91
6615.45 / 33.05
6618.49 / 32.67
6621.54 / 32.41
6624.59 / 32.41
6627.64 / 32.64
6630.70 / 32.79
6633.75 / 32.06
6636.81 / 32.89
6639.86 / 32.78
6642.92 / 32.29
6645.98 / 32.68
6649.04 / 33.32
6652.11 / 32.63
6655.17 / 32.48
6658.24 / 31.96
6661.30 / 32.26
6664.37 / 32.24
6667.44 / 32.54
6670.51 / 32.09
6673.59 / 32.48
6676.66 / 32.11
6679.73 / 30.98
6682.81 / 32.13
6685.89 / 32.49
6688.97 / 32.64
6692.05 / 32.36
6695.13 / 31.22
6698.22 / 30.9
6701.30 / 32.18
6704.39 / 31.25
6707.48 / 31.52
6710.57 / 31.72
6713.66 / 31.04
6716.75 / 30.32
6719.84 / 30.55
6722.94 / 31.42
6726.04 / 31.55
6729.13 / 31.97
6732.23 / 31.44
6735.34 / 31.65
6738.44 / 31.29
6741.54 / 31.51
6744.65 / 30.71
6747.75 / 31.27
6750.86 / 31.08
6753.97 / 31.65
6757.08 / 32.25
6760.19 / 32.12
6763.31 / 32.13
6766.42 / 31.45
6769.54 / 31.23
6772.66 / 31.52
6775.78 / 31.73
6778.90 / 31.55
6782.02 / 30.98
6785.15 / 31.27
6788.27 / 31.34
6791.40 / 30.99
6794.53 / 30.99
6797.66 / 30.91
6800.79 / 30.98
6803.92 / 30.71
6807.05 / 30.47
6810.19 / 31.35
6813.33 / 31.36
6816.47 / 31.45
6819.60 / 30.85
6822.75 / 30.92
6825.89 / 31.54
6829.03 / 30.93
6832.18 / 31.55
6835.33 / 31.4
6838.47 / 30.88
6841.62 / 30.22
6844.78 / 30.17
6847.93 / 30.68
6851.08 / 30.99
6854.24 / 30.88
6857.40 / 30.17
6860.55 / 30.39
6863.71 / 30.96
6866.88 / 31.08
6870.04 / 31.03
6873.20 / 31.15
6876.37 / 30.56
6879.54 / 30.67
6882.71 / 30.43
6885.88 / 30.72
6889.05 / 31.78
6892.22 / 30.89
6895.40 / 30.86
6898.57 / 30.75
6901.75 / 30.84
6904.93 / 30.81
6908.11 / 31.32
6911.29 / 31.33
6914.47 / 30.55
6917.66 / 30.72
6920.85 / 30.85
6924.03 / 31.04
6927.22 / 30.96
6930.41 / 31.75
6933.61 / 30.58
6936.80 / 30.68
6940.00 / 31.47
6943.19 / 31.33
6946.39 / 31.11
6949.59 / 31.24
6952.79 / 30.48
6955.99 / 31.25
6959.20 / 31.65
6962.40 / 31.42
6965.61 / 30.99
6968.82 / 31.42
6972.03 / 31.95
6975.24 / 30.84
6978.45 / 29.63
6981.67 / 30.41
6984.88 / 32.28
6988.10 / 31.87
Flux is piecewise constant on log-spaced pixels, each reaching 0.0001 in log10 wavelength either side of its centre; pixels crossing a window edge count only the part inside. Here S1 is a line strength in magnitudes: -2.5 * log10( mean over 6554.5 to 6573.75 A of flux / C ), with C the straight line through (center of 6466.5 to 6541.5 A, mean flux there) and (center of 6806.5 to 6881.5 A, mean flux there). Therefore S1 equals 0.06 mag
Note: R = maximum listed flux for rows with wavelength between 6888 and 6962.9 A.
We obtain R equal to 31.78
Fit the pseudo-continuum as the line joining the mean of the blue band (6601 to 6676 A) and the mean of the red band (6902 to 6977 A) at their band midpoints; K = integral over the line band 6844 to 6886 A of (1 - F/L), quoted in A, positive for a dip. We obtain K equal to 1.01 A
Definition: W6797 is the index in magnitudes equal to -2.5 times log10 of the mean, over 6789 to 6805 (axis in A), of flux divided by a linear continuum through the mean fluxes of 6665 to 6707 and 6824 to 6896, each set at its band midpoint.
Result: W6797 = 0.01 mag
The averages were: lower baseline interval 31.9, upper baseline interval 30.9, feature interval 30.9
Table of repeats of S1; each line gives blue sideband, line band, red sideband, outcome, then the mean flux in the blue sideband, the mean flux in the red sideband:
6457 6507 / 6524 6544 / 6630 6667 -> -0.015 mag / 32.7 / 32.5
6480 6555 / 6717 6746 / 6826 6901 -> 0.010 mag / 32.8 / 30.8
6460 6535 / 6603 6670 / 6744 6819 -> -0.017 mag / 32.8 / 31.3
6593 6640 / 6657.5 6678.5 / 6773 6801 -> -0.004 mag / 32.5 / 31.2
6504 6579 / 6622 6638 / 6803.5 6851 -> -0.018 mag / 32.5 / 31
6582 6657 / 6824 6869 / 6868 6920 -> 0.012 mag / 32.6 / 30.9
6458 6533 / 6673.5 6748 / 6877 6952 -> 0.012 mag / 32.8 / 31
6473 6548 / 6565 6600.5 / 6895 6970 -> 0.008 mag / 32.9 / 31.1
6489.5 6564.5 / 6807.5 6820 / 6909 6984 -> 0.008 mag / 32.4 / 31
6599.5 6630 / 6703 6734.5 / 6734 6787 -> 0.019 mag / 32.7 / 31.5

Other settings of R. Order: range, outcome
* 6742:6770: 32.25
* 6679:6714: 32.64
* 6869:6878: 31.15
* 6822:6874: 31.55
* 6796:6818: 31.45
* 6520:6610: 33.82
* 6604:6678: 33.32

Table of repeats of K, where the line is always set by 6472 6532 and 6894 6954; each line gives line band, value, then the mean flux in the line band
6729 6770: 0.3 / 31.5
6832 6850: 0.3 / 30.8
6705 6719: 0.4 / 31.1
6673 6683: 0.1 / 31.9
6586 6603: 0.2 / 32.1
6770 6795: 0.2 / 31.3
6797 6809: 0.3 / 30.8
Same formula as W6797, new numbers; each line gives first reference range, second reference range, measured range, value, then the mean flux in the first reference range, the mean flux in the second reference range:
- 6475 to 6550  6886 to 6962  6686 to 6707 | 0.01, 32.8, 31.1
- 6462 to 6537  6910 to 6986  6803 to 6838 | 0.02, 32.9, 31.1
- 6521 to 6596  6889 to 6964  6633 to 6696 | -0.01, 32.3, 31.1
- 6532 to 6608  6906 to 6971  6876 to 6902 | 0.01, 32.2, 31.1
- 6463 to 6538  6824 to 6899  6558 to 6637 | 0.01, 32.9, 30.9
